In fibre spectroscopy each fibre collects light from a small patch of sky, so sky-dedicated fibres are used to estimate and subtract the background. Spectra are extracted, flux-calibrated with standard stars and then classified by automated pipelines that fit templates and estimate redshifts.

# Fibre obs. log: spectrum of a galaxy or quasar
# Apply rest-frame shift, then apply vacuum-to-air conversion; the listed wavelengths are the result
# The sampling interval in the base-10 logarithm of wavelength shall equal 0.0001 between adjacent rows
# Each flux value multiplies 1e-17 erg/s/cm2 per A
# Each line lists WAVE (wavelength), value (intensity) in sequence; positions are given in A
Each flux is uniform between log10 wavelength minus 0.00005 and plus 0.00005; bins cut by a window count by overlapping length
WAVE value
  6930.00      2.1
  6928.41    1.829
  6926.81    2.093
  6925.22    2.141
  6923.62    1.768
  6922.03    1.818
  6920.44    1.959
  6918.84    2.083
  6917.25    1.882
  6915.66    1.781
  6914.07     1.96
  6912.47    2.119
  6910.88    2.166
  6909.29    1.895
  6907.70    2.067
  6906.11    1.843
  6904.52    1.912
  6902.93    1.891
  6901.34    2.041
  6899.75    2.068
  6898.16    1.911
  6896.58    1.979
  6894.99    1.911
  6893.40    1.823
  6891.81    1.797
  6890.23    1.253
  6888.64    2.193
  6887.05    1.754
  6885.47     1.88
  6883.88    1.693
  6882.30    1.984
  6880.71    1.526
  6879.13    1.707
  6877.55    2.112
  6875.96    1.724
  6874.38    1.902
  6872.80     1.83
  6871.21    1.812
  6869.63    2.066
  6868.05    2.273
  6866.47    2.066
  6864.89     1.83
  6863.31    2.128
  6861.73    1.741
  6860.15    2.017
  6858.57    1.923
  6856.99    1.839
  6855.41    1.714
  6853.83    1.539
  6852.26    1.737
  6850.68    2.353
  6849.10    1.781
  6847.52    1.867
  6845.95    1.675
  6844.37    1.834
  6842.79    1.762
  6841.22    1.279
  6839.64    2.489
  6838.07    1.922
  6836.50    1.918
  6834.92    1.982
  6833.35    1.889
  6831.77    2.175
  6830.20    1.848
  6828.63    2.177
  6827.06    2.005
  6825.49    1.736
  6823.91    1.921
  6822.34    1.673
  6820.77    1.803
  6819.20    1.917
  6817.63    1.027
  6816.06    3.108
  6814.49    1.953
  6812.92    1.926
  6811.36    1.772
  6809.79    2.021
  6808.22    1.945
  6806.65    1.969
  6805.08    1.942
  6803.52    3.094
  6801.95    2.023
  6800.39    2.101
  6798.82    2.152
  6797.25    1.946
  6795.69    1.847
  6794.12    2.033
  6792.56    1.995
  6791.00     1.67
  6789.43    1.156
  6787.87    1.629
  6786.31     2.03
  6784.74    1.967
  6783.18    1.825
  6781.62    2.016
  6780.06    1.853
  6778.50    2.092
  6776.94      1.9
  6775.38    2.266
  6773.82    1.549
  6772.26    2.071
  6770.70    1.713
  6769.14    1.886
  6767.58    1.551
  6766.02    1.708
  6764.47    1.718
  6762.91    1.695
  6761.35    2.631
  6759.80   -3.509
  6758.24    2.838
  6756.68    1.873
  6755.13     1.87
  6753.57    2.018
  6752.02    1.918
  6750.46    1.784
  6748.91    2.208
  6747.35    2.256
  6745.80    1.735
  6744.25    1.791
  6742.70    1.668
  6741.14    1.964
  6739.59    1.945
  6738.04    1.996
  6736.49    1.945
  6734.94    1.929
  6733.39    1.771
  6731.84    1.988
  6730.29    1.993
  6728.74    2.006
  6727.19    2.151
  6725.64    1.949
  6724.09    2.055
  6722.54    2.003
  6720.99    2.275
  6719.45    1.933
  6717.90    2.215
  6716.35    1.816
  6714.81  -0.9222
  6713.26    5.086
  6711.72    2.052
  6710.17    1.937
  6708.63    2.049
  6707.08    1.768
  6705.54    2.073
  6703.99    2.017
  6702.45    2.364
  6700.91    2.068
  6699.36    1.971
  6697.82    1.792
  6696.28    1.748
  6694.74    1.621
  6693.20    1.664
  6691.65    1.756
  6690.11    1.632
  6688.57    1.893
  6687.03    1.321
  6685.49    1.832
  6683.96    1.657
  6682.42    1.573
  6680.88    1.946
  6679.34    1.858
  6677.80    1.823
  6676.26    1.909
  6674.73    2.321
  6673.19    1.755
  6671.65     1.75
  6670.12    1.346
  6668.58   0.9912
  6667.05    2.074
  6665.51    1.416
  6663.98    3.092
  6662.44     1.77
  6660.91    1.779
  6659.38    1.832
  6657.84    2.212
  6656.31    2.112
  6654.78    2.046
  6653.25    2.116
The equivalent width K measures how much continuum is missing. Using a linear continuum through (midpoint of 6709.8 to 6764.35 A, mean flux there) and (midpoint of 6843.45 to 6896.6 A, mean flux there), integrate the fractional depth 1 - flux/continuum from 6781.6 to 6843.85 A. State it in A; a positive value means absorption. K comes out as -2.8 A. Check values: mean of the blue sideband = 1.85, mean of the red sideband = 1.86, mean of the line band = 1.94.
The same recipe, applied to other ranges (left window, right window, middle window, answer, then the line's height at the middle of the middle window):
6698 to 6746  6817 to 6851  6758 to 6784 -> 4.3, 1.93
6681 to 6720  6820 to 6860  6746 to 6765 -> 2.7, 1.88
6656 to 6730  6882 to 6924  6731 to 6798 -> 4.2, 1.9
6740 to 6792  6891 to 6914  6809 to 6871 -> -1.9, 1.86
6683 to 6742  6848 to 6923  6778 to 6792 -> 0.8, 1.92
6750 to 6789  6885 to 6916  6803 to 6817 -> -3.1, 1.77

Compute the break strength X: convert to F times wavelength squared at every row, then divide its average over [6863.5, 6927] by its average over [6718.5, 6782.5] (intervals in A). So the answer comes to 1.09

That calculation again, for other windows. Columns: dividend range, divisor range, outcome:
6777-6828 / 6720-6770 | 1.10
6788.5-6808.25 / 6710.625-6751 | 1.02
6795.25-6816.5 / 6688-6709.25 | 1.16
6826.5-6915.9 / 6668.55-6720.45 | 1.08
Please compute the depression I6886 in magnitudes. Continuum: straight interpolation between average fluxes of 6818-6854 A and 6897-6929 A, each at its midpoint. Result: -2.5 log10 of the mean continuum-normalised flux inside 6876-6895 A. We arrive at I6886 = 0.08 mag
